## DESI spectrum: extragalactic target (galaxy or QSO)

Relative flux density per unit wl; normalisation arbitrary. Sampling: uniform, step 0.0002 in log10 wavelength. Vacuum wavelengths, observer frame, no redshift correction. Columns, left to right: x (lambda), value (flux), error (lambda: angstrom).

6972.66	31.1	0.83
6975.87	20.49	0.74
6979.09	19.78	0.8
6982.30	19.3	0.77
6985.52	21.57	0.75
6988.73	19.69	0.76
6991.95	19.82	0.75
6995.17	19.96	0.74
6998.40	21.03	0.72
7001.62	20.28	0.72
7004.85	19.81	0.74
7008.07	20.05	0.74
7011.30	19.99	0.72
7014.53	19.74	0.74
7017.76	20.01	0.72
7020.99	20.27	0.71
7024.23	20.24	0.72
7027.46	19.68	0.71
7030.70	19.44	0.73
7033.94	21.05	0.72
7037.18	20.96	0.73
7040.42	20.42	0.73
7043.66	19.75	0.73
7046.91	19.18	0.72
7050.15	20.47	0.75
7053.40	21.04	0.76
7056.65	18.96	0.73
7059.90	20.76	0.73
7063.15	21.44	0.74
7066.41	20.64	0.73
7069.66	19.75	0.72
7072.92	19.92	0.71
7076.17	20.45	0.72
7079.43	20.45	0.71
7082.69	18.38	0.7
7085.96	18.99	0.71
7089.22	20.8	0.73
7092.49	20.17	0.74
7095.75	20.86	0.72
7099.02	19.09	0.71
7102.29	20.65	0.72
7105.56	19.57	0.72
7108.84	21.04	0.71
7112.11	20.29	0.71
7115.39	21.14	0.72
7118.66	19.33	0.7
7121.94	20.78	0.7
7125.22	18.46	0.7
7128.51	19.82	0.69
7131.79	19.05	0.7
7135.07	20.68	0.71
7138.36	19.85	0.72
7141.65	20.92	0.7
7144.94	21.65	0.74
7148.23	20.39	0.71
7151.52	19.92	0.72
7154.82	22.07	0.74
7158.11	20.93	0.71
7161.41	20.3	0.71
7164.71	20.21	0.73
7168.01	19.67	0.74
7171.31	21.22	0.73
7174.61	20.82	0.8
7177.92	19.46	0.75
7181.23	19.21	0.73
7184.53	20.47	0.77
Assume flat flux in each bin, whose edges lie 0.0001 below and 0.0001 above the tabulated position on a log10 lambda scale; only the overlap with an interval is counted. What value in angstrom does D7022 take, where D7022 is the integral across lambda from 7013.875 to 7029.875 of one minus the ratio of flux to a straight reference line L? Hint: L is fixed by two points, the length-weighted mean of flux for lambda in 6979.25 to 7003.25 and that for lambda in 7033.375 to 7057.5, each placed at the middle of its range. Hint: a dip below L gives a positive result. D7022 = 0.2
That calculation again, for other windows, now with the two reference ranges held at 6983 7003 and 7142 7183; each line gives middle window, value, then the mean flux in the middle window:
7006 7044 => 0.4 angstrom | 20.1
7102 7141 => 0.8 angstrom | 20.1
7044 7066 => 0.1 angstrom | 20.3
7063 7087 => 0.6 angstrom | 19.9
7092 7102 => 0.2 angstrom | 20.1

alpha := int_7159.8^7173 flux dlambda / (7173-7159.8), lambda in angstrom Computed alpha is 20.4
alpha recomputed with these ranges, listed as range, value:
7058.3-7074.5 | 20.5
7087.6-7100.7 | 20.2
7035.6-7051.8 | 20.2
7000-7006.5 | 20.1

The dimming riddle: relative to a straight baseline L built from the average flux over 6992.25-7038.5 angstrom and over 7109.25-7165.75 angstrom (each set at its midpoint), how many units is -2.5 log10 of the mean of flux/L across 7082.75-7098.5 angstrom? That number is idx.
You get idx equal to 0.02 mag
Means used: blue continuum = 20.2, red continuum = 20.4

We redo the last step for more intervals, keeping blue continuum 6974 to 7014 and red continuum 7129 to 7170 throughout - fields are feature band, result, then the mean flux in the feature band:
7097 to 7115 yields 0.01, 20.2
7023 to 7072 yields 0.00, 20.2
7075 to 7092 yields 0.03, 19.8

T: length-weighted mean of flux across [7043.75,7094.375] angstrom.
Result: 20.1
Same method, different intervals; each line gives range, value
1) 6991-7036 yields 20.1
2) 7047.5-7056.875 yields 20.2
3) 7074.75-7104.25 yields 20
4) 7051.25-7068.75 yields 20.5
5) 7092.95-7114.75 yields 20.3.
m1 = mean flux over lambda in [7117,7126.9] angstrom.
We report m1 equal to 19.5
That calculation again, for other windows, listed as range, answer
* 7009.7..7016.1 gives 19.9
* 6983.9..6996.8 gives 20.3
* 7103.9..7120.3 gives 20.3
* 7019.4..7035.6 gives 20.1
